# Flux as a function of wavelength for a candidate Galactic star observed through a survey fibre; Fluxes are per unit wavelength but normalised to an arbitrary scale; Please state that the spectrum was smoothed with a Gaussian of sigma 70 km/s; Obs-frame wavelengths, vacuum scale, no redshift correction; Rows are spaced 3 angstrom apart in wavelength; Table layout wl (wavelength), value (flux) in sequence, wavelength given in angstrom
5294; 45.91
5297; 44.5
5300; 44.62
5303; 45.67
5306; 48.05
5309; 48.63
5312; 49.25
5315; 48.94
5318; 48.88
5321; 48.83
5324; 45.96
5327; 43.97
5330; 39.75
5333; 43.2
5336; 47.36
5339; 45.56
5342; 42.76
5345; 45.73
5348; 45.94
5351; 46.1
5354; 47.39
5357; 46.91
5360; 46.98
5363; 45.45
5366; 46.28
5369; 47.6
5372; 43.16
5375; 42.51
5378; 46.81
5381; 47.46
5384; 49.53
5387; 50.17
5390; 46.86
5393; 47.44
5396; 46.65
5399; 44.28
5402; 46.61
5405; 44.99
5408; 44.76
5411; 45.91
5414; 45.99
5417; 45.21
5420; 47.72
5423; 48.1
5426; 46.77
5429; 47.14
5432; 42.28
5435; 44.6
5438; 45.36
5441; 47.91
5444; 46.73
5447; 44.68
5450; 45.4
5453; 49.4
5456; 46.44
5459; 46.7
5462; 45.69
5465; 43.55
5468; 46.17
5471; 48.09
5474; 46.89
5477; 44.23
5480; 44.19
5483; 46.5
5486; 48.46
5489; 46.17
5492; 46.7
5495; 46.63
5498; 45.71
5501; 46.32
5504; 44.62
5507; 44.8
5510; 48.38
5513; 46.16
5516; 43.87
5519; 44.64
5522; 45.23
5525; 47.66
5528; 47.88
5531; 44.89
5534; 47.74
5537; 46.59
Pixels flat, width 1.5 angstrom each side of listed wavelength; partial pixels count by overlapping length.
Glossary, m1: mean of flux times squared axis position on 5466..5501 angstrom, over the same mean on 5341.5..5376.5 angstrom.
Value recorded 1.1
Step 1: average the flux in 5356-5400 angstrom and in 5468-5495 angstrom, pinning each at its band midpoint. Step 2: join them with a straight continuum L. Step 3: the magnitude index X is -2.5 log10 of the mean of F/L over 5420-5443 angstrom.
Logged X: 0.01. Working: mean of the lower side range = 46.6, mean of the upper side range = 46.4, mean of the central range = 46.1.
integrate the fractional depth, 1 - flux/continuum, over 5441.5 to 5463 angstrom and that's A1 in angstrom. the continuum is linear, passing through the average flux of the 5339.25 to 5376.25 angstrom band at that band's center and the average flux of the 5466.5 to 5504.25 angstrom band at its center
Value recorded -0.2 angstrom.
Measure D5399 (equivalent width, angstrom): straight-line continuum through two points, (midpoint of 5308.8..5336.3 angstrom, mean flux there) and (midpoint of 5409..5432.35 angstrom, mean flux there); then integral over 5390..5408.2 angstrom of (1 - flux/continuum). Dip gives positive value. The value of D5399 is 0.1 angstrom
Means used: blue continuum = 46.3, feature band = 46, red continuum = 46.3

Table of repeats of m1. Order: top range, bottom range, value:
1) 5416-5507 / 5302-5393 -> 1.04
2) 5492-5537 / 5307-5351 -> 1.07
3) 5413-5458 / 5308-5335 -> 1.04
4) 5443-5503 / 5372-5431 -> 1.02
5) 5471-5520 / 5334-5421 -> 1.04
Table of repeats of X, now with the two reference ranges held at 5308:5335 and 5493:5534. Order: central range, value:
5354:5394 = -0.011 mag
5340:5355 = 0.018 mag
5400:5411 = 0.017 mag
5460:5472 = 0.006 mag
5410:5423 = -0.006 mag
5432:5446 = 0.011 mag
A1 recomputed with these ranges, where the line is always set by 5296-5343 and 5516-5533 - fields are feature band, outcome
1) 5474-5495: -0.1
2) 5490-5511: -0.1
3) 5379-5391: -0.7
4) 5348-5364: -0.2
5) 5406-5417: 0.1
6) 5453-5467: 0.0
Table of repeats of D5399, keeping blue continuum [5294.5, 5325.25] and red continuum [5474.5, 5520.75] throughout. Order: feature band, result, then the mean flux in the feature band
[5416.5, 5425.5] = -0.14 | 47.2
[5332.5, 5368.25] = 0.81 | 45.9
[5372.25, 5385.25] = 0.16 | 46.2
